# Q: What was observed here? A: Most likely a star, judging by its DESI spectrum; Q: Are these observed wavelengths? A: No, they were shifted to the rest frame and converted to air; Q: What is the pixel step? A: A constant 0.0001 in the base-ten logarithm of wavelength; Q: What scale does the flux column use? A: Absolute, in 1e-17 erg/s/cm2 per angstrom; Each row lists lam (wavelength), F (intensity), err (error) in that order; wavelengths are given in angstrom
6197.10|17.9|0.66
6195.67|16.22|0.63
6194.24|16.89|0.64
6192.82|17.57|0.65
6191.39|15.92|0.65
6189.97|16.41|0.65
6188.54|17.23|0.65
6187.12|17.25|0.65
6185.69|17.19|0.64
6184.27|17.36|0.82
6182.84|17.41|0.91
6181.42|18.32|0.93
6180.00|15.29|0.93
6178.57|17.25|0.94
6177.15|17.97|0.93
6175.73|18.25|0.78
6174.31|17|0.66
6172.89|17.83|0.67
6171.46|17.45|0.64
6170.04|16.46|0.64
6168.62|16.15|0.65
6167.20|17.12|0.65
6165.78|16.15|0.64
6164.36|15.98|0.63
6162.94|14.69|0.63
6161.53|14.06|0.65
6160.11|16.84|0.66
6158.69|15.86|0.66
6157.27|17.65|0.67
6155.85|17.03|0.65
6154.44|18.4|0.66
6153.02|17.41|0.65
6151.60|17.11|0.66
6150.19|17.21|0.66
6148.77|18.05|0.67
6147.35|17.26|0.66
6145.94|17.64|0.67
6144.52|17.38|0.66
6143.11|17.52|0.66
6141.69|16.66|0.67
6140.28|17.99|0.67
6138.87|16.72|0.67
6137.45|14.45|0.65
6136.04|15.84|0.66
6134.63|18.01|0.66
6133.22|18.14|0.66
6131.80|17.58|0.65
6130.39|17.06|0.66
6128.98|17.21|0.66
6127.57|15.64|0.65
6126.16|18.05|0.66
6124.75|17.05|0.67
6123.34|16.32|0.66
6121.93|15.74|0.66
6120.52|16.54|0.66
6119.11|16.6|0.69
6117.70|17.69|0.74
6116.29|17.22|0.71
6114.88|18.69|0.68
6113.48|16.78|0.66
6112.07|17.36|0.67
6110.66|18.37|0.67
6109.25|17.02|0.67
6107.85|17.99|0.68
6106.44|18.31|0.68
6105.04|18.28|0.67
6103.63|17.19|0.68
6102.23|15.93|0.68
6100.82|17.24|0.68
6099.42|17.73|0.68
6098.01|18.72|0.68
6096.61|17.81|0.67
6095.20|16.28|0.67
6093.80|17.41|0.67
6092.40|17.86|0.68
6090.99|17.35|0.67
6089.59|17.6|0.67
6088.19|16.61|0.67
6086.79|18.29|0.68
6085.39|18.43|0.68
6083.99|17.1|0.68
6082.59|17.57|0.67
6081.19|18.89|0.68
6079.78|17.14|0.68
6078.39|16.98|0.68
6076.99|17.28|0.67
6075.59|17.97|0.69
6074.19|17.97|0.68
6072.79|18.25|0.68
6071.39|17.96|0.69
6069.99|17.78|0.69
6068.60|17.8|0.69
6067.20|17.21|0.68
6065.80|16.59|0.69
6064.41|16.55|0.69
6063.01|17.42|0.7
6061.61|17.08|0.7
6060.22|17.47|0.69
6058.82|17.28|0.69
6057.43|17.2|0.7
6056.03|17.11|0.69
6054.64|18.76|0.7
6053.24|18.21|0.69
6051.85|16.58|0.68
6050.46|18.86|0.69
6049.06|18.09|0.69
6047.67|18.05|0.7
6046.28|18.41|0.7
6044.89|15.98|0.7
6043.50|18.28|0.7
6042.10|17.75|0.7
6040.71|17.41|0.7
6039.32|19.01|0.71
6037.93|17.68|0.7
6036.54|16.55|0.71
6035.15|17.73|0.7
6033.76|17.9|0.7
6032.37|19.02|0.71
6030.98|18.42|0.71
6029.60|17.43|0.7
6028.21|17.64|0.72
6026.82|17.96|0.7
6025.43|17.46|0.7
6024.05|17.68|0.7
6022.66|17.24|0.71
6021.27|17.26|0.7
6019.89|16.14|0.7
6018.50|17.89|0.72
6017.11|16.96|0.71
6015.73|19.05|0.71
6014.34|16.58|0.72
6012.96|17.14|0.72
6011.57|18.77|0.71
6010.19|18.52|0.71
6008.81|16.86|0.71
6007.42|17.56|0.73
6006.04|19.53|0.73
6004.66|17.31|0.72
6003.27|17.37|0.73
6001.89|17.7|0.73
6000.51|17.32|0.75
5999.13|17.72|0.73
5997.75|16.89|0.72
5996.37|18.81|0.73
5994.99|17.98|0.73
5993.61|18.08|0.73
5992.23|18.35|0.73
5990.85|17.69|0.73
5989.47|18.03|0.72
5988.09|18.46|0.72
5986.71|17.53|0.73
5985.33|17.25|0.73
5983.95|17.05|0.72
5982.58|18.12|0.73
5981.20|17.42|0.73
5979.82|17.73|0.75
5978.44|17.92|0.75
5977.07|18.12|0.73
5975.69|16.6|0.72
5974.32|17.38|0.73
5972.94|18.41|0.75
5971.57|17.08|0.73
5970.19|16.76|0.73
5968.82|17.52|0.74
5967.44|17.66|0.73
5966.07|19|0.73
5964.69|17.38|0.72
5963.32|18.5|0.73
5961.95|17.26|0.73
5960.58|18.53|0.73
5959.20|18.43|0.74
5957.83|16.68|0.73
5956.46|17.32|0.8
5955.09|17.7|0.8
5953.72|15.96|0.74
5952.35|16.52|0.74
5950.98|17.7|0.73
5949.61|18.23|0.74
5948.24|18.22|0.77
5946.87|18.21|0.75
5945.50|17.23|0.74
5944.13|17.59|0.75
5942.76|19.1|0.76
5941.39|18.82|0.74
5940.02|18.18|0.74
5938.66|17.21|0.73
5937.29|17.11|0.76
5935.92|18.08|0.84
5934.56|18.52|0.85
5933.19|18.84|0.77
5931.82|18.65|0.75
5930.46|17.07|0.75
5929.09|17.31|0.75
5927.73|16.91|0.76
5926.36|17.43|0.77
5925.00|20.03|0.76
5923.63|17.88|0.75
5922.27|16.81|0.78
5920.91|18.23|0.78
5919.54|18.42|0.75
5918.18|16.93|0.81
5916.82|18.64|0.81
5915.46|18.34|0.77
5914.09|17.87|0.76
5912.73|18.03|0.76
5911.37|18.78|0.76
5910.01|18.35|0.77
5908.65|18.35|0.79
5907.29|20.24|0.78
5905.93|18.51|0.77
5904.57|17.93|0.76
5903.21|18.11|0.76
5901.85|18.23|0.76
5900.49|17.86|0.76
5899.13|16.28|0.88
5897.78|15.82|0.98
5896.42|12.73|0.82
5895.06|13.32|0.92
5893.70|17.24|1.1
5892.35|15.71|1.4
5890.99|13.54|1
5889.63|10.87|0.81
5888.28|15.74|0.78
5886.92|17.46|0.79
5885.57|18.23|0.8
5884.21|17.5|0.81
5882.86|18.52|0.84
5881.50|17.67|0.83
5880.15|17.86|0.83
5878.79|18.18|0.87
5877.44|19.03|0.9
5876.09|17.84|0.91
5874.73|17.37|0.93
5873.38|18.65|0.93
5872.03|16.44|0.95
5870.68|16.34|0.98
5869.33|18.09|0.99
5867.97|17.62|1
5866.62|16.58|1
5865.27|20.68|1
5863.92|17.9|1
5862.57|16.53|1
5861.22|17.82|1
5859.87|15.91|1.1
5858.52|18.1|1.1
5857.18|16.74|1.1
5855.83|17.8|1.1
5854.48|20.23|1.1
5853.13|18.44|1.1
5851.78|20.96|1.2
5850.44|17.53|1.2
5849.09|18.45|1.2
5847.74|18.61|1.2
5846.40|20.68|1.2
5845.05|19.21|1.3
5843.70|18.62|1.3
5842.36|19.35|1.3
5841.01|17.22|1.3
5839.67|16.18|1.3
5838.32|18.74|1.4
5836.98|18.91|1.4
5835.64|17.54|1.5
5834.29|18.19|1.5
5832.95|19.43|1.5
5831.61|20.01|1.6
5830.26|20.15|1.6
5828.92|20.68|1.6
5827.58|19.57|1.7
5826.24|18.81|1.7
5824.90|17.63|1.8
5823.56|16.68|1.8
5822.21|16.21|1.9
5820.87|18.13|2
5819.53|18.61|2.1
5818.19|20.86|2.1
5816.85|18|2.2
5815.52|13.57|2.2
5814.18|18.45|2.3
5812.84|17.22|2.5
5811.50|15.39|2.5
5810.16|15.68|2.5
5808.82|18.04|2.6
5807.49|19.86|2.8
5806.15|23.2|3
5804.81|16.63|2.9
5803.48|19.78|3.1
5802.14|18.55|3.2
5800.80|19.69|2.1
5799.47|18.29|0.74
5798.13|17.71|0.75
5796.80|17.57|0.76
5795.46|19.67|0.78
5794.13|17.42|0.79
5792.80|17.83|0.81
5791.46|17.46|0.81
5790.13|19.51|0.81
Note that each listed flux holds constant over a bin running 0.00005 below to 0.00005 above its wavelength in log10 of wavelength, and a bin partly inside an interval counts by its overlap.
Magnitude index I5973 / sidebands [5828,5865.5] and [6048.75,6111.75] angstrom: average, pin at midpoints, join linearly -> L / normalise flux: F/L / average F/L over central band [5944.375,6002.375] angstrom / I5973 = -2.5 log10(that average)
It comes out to 0.022 mag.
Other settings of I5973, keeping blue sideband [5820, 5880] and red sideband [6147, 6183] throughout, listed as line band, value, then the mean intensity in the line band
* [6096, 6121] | -0.02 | 17.5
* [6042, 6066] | -0.01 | 17.5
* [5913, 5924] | 0.00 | 17.9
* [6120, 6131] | 0.02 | 16.7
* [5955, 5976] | 0.01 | 17.7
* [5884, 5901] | 0.17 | 15.5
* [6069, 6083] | -0.03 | 17.8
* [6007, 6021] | 0.00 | 17.5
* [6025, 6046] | -0.02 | 17.8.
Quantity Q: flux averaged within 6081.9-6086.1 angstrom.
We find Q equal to 17.7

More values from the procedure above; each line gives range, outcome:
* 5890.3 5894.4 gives 15.5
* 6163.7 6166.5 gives 16.1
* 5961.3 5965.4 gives 17.7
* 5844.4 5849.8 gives 19.2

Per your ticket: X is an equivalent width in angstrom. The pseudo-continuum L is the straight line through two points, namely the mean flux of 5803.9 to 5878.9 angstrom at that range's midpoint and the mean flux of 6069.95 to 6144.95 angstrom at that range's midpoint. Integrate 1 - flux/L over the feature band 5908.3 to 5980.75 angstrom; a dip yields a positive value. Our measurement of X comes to 0.17 angstrom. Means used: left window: 18.2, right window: 17.4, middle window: 17.8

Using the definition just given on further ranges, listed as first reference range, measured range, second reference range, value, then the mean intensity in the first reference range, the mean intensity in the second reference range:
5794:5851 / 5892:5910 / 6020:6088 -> 1.1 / 18.4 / 17.7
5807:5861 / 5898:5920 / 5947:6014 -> -0.2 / 18.3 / 17.7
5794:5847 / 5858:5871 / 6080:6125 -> 0.5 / 18.4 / 17.4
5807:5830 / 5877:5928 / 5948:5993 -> 1.3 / 17.9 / 17.6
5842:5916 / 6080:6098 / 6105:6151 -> -0.4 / 17.6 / 17.2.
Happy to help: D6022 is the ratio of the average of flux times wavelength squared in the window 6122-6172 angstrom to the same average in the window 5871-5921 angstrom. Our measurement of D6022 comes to 1.1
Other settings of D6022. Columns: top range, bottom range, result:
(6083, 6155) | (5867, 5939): 1.07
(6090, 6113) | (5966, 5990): 1.04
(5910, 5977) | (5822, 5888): 1.01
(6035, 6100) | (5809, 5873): 1.05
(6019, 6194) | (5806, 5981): 1.04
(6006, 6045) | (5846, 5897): 1.08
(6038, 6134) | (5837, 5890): 1.05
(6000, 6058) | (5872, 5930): 1.07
